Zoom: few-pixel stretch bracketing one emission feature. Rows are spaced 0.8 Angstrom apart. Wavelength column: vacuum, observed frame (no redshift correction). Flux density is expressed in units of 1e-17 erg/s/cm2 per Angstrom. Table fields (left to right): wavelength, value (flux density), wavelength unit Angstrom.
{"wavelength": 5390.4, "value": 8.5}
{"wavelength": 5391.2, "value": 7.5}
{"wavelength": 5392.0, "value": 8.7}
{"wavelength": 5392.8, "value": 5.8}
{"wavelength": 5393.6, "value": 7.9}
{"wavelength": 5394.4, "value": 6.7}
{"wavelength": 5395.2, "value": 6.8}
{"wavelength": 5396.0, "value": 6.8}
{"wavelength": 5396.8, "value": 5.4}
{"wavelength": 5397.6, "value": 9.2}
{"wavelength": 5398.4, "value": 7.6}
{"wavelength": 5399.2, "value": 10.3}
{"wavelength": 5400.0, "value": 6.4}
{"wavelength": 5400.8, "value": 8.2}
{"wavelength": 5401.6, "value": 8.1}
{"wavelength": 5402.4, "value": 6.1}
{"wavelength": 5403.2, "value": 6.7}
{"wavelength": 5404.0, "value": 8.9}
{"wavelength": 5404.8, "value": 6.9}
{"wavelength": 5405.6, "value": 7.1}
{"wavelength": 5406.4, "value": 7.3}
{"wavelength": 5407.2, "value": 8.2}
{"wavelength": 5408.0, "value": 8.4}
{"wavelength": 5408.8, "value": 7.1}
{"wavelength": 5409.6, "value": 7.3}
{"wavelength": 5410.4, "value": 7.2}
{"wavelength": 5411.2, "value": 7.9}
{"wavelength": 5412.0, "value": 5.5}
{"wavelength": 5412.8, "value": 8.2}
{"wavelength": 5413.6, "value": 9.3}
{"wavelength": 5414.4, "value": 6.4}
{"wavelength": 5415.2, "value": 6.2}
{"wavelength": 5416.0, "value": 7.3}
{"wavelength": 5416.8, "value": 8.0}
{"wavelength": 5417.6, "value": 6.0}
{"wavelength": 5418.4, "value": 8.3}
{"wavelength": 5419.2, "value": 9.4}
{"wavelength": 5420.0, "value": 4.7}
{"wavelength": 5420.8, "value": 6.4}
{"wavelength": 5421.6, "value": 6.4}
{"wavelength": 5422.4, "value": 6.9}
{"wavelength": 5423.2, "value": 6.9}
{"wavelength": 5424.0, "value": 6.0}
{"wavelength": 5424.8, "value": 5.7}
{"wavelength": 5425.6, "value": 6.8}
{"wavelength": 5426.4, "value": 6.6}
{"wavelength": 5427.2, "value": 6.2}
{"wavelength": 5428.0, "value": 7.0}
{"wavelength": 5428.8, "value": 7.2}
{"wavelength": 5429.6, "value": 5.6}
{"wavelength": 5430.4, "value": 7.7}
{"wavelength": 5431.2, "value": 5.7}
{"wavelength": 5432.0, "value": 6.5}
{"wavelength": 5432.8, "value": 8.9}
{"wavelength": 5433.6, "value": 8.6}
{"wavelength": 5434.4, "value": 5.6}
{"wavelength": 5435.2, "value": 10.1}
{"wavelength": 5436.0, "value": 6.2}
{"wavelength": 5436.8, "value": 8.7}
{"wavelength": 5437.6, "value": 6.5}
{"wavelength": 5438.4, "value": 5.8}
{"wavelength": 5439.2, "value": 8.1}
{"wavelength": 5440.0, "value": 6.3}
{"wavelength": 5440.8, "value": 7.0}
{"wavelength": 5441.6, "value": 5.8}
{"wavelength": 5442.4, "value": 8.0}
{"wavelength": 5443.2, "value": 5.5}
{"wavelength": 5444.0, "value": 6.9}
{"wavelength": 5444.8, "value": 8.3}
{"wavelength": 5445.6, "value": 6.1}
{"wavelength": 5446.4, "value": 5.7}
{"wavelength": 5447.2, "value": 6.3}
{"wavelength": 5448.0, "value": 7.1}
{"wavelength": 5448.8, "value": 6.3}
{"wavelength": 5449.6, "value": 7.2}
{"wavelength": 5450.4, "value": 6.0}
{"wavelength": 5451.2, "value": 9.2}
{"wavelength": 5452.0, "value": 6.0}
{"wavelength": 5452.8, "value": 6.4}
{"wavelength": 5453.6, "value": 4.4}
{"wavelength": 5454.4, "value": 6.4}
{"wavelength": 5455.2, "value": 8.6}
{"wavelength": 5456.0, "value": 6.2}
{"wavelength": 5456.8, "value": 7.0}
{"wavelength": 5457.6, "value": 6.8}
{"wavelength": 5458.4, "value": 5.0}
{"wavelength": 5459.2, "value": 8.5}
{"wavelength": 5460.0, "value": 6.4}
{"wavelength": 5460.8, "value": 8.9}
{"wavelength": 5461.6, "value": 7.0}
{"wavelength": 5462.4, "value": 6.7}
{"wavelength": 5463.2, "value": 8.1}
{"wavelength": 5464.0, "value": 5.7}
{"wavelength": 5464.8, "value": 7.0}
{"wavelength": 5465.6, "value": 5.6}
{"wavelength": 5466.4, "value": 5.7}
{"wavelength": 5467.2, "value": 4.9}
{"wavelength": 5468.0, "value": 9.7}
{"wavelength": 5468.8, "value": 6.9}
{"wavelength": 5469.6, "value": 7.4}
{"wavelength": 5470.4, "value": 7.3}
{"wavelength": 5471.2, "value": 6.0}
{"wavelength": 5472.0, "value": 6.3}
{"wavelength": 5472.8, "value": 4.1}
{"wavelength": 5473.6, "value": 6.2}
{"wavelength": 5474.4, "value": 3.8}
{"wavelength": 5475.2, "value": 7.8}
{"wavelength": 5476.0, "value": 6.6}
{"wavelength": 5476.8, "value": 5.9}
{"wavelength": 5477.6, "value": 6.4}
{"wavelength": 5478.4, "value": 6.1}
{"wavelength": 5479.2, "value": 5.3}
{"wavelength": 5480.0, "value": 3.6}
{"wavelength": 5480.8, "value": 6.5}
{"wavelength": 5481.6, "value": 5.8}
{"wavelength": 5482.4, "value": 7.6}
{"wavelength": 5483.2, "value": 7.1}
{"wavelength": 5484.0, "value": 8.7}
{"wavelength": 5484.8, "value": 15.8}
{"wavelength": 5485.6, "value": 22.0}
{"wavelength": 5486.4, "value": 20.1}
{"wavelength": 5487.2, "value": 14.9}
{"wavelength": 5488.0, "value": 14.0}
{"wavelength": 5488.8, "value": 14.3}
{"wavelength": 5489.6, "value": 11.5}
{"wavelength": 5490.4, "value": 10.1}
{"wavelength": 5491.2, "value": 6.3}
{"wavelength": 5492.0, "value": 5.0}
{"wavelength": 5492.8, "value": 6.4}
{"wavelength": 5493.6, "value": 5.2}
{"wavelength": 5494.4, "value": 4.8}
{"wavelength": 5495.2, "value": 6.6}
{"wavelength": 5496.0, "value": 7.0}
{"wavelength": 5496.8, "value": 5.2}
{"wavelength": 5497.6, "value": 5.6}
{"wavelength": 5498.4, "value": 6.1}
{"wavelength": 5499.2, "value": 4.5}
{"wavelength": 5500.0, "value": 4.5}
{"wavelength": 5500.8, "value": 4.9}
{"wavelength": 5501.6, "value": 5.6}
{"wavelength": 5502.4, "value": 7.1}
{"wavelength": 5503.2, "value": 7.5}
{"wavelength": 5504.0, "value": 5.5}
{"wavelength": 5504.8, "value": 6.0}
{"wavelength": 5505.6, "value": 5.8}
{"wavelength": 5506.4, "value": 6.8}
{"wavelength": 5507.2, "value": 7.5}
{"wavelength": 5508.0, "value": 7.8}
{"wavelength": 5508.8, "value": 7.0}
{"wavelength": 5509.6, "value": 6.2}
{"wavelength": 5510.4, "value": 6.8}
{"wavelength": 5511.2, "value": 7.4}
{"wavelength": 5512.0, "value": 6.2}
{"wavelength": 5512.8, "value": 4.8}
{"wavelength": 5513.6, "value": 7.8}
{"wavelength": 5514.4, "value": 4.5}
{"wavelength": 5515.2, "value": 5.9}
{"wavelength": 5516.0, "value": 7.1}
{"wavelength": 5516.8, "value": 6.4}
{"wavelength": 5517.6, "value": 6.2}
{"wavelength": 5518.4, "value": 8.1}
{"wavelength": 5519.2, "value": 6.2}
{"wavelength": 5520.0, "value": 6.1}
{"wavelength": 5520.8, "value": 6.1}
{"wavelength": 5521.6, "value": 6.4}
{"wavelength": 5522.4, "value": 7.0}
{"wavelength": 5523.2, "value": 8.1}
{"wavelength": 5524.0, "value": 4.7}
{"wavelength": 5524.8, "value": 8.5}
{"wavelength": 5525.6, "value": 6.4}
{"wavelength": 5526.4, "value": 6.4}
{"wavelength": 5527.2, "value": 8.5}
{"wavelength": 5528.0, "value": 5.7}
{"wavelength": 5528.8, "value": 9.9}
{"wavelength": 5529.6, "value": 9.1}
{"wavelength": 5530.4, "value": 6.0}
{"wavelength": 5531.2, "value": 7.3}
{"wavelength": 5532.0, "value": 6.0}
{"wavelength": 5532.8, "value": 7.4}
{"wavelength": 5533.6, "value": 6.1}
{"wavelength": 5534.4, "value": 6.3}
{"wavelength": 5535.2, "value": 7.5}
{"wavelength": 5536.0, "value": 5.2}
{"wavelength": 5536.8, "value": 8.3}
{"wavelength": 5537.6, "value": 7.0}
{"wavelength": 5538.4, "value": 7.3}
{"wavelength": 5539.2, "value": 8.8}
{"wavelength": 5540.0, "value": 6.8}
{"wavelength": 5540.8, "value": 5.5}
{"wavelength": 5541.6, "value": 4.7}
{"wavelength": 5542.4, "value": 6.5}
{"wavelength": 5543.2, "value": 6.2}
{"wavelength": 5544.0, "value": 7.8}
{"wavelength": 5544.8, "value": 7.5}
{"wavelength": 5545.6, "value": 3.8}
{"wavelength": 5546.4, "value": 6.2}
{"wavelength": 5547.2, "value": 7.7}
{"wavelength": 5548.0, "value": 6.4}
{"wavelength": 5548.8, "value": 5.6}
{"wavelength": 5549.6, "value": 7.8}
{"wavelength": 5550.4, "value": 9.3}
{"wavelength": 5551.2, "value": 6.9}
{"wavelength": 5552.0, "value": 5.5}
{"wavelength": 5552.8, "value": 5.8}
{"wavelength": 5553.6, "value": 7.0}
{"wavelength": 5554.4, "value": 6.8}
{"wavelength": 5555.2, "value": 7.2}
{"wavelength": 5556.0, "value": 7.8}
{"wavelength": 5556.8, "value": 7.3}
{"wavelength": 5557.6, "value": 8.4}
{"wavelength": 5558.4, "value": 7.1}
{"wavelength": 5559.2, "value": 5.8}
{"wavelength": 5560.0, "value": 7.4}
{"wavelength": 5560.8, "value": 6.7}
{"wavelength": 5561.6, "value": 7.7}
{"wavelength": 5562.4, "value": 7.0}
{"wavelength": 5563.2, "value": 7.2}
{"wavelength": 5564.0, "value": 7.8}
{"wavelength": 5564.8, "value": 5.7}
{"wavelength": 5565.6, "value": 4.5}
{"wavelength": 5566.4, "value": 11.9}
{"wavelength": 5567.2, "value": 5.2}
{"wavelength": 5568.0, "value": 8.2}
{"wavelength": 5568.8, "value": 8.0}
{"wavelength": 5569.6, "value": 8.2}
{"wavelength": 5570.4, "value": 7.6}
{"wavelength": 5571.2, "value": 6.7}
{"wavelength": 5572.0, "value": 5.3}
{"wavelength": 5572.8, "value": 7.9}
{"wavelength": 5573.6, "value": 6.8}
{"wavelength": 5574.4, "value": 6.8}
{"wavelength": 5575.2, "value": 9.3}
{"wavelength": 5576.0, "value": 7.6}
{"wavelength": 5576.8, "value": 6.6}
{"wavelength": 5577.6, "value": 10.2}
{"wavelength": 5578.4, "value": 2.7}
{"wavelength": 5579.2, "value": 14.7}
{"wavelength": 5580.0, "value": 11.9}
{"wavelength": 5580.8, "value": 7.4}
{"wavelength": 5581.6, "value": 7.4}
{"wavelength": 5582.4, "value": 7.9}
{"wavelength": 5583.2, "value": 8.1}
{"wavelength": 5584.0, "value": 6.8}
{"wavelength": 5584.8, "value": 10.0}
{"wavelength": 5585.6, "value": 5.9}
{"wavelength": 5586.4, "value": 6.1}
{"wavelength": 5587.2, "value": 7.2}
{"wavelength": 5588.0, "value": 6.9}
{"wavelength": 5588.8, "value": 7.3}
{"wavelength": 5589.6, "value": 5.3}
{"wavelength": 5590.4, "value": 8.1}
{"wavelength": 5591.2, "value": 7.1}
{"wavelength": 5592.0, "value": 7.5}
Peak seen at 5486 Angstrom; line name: H-beta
